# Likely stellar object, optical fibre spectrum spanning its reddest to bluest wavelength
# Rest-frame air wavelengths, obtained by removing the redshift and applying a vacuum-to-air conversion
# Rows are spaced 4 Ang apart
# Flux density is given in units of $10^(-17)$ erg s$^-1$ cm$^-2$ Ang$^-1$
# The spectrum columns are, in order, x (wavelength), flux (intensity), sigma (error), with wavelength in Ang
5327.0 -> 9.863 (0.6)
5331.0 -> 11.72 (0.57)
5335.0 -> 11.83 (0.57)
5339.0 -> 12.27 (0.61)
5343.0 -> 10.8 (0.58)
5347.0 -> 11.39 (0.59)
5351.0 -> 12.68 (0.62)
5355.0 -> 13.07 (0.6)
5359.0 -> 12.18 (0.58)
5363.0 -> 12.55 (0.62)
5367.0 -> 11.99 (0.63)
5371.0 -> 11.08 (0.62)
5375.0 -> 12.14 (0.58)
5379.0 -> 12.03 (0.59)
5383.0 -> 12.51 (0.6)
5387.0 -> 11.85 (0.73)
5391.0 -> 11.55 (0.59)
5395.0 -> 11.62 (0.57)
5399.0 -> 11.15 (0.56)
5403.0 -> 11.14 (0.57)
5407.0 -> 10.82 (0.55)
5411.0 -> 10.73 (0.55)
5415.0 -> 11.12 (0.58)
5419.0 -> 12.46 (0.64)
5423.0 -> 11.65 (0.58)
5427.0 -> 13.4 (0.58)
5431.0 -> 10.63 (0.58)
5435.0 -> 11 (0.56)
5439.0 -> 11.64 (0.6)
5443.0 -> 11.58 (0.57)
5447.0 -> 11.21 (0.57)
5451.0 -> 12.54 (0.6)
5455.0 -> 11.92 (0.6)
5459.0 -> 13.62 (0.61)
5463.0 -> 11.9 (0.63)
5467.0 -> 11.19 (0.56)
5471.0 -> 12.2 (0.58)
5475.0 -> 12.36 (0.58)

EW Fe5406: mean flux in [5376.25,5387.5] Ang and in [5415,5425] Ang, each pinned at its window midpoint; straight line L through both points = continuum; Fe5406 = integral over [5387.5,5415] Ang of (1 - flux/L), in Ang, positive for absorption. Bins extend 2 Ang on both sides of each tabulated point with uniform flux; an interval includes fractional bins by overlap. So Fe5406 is 1.9 Ang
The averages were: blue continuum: 12.2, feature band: 11.2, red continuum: 11.9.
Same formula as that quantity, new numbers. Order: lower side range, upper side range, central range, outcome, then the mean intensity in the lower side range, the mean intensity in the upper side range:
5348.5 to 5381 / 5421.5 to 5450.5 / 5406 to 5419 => 0.75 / 12.2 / 11.6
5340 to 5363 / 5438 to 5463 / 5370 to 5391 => 0.27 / 12.1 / 12.1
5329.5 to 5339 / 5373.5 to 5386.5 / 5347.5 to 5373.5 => -0.33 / 11.9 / 12.2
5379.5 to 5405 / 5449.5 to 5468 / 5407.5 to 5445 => 1.34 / 11.7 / 12.3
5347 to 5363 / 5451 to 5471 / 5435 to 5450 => 0.94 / 12.5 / 12.2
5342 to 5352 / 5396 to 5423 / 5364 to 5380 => -0.52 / 11.6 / 11.3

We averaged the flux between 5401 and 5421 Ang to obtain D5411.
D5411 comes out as 11.3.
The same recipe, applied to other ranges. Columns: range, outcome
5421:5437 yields 11.7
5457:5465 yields 12.8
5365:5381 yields 11.8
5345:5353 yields 12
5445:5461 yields 12.3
